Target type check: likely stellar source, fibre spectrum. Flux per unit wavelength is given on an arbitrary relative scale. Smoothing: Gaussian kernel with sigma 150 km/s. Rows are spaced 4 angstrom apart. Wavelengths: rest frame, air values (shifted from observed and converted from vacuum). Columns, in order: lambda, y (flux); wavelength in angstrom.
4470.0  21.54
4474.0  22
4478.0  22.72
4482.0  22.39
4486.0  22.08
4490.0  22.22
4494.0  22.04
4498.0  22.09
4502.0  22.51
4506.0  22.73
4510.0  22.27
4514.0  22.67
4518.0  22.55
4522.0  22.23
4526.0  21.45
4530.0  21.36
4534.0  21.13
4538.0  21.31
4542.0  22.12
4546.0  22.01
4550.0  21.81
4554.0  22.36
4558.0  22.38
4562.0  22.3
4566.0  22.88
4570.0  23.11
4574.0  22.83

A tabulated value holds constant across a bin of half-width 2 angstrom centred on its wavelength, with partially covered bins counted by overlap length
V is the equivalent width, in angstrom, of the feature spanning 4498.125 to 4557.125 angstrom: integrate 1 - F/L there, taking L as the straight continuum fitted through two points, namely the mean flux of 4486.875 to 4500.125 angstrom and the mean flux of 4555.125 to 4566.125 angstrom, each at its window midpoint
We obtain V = 0.6 angstrom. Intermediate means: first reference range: 22.1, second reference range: 22.4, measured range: 22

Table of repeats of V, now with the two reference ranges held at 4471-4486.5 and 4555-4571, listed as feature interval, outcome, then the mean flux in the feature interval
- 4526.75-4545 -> 0.8 angstrom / 21.5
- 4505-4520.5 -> -0.1 angstrom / 22.5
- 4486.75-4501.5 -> 0.1 angstrom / 22.2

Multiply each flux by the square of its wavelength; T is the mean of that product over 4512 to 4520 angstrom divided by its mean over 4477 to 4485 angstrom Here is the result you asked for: 1.02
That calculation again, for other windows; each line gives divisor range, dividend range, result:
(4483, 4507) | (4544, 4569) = 1.03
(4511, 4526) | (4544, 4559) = 1.01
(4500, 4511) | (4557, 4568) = 1.03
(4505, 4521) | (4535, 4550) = 0.98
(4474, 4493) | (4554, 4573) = 1.05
